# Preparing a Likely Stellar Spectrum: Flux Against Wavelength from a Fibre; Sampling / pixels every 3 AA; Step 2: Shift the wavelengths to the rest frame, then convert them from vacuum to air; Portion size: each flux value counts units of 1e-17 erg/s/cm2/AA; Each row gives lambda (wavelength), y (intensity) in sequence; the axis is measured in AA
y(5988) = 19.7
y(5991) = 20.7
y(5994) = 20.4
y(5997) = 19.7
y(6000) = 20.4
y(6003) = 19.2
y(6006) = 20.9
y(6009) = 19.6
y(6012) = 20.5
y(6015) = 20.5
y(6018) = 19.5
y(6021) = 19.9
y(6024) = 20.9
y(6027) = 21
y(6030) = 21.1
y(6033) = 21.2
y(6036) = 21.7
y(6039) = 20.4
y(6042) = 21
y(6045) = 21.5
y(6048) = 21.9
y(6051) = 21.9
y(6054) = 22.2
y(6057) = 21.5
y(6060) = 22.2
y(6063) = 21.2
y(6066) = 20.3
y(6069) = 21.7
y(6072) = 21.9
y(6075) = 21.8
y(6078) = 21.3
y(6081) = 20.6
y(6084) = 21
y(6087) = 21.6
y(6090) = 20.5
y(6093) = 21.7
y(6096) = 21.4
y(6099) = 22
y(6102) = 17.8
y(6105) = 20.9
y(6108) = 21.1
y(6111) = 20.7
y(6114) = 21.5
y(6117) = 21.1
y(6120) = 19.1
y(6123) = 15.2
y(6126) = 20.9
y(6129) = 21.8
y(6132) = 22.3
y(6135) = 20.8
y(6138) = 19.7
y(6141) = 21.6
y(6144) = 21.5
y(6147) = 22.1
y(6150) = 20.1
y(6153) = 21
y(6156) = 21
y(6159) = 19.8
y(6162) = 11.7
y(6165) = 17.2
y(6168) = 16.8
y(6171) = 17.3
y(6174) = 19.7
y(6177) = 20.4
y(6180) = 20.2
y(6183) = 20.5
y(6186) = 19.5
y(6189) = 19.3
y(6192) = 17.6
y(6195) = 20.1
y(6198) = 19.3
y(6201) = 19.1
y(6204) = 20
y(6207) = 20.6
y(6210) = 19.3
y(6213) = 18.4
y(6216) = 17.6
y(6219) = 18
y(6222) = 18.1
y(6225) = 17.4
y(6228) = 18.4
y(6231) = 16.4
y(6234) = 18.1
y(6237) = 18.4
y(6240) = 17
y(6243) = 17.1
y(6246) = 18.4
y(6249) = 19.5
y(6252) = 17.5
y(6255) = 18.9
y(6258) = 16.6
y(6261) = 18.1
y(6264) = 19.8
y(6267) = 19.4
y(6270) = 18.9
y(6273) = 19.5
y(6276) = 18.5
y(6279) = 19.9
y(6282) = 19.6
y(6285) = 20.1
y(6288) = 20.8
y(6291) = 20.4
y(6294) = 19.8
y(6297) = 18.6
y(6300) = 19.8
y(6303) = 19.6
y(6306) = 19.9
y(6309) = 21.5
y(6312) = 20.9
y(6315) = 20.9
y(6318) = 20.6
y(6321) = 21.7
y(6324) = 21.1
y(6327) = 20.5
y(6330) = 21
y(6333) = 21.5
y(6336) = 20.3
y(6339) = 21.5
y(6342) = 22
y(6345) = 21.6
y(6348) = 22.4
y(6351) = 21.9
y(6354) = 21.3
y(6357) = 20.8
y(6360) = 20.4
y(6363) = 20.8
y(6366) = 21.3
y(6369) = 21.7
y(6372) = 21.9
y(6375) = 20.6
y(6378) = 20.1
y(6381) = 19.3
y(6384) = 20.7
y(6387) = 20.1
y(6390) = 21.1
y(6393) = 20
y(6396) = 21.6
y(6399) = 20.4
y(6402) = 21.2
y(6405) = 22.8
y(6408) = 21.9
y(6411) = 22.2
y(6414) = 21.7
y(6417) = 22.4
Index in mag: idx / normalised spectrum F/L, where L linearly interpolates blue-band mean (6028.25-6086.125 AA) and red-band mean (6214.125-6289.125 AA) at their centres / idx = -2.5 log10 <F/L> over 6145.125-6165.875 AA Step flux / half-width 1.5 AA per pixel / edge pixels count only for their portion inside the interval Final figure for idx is 0.05 mag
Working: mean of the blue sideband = 21.4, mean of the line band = 19.1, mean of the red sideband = 18.5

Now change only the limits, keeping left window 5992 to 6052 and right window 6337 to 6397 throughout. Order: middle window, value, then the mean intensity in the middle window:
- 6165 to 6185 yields 0.10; 19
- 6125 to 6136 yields -0.04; 21.5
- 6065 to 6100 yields -0.03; 21.3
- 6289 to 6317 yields 0.04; 20.2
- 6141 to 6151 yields -0.03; 21.3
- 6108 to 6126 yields 0.05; 19.8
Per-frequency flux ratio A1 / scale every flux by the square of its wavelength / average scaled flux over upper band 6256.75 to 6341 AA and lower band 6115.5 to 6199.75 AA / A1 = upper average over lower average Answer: 1.07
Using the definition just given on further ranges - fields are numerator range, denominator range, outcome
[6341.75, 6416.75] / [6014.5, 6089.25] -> 1.11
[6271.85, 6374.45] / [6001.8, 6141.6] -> 1.08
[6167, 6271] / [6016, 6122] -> 0.93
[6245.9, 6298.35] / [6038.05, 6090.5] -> 0.96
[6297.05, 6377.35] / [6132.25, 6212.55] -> 1.14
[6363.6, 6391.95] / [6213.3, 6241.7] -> 1.23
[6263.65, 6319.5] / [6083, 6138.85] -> 1.03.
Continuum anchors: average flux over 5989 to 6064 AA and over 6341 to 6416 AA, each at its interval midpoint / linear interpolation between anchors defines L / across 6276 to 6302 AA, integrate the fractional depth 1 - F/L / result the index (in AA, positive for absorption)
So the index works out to 1.6 AA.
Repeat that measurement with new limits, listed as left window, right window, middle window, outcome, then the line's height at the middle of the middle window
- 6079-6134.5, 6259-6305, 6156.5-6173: 2.7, 20.3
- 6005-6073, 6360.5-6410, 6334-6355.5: -0.6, 21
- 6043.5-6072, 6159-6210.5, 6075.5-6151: -1.5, 20.4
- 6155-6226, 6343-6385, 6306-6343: -1.0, 20.5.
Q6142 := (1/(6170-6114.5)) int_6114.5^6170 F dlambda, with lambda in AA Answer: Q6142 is 19.7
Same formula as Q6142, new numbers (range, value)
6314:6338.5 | 21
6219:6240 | 17.8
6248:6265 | 18.3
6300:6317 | 20.5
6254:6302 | 19.3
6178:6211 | 19.6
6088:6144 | 20.6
